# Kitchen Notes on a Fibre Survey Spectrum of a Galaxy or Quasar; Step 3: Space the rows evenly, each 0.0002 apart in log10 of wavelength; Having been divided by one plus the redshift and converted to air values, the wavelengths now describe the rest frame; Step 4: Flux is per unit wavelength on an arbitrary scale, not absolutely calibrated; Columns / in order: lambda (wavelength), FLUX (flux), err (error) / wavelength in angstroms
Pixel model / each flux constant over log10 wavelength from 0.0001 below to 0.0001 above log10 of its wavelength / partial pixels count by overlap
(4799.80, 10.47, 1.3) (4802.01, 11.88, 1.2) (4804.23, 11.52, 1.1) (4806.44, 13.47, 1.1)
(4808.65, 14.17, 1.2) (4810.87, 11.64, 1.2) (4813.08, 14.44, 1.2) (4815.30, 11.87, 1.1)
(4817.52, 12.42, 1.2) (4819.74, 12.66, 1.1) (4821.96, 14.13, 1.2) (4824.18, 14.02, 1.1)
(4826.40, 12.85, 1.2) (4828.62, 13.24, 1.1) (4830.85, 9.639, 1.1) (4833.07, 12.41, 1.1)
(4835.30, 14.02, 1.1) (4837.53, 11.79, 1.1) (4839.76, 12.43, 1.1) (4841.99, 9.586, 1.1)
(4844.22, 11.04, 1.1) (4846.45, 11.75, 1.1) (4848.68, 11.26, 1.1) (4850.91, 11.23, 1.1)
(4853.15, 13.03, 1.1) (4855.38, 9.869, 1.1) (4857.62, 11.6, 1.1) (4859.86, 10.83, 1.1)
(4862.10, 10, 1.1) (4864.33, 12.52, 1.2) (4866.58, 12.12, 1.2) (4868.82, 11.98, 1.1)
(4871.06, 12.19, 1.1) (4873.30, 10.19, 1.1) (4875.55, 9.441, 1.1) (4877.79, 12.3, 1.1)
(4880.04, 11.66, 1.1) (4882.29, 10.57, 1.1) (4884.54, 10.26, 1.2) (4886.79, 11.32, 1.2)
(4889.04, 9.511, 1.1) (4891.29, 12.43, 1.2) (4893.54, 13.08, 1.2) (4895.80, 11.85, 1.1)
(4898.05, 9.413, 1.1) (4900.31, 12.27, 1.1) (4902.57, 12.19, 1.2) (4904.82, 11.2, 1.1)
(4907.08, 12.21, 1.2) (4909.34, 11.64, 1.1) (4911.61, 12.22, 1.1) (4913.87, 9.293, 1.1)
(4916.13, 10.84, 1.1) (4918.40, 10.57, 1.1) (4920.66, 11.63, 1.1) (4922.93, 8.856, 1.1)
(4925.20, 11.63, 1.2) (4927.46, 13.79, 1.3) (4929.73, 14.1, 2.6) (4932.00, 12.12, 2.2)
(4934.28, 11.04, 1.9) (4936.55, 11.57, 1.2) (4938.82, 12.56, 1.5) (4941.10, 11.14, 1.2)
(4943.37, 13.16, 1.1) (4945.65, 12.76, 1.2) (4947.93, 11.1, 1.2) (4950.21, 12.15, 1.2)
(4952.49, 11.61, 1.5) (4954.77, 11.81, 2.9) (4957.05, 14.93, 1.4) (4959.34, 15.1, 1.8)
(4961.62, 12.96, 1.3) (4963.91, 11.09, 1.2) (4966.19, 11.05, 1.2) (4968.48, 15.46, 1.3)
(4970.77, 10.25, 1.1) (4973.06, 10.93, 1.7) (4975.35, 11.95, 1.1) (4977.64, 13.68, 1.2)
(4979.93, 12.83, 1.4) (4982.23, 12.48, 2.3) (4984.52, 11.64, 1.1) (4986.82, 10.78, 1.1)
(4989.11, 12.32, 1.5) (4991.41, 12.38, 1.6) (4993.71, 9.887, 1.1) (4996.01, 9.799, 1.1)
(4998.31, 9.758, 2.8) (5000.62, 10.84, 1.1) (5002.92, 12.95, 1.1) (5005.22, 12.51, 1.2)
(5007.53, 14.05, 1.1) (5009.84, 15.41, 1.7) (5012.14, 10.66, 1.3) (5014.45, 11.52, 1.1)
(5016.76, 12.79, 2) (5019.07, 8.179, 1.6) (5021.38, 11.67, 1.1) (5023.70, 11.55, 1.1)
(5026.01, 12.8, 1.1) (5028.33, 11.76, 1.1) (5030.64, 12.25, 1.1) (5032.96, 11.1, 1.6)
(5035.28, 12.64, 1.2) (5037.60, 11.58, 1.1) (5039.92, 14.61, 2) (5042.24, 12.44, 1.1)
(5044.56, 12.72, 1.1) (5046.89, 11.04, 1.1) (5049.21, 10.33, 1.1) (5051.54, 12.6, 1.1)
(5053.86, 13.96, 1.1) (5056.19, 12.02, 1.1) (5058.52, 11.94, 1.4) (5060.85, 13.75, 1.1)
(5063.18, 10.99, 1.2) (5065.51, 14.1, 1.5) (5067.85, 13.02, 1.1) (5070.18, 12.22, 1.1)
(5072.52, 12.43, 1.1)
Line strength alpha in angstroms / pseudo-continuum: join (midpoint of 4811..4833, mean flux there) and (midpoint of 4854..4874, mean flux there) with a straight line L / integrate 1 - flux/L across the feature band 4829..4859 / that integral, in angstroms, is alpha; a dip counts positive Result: 1.1 angstroms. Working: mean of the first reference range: 12.7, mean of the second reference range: 11.3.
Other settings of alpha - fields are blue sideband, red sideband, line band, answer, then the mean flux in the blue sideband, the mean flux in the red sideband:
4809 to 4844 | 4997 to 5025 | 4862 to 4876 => 1.1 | 12.5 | 11.8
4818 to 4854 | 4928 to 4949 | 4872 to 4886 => 1.6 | 12.2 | 12.2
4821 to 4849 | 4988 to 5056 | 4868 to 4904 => 2.5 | 12.2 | 11.9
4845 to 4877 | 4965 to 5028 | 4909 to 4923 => 0.9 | 11.3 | 11.9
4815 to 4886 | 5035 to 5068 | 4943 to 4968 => -0.9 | 11.7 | 12.5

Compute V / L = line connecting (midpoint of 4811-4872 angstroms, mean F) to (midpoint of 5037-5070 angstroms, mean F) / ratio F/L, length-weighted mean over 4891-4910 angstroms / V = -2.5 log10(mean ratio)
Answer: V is 0.03 mag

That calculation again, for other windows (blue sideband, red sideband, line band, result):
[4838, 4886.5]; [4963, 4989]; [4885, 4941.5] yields 0.01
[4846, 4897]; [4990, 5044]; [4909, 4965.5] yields -0.04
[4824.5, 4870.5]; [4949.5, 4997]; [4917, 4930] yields 0.04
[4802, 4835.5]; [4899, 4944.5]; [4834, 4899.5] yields 0.08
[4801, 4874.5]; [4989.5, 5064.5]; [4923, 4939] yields -0.01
